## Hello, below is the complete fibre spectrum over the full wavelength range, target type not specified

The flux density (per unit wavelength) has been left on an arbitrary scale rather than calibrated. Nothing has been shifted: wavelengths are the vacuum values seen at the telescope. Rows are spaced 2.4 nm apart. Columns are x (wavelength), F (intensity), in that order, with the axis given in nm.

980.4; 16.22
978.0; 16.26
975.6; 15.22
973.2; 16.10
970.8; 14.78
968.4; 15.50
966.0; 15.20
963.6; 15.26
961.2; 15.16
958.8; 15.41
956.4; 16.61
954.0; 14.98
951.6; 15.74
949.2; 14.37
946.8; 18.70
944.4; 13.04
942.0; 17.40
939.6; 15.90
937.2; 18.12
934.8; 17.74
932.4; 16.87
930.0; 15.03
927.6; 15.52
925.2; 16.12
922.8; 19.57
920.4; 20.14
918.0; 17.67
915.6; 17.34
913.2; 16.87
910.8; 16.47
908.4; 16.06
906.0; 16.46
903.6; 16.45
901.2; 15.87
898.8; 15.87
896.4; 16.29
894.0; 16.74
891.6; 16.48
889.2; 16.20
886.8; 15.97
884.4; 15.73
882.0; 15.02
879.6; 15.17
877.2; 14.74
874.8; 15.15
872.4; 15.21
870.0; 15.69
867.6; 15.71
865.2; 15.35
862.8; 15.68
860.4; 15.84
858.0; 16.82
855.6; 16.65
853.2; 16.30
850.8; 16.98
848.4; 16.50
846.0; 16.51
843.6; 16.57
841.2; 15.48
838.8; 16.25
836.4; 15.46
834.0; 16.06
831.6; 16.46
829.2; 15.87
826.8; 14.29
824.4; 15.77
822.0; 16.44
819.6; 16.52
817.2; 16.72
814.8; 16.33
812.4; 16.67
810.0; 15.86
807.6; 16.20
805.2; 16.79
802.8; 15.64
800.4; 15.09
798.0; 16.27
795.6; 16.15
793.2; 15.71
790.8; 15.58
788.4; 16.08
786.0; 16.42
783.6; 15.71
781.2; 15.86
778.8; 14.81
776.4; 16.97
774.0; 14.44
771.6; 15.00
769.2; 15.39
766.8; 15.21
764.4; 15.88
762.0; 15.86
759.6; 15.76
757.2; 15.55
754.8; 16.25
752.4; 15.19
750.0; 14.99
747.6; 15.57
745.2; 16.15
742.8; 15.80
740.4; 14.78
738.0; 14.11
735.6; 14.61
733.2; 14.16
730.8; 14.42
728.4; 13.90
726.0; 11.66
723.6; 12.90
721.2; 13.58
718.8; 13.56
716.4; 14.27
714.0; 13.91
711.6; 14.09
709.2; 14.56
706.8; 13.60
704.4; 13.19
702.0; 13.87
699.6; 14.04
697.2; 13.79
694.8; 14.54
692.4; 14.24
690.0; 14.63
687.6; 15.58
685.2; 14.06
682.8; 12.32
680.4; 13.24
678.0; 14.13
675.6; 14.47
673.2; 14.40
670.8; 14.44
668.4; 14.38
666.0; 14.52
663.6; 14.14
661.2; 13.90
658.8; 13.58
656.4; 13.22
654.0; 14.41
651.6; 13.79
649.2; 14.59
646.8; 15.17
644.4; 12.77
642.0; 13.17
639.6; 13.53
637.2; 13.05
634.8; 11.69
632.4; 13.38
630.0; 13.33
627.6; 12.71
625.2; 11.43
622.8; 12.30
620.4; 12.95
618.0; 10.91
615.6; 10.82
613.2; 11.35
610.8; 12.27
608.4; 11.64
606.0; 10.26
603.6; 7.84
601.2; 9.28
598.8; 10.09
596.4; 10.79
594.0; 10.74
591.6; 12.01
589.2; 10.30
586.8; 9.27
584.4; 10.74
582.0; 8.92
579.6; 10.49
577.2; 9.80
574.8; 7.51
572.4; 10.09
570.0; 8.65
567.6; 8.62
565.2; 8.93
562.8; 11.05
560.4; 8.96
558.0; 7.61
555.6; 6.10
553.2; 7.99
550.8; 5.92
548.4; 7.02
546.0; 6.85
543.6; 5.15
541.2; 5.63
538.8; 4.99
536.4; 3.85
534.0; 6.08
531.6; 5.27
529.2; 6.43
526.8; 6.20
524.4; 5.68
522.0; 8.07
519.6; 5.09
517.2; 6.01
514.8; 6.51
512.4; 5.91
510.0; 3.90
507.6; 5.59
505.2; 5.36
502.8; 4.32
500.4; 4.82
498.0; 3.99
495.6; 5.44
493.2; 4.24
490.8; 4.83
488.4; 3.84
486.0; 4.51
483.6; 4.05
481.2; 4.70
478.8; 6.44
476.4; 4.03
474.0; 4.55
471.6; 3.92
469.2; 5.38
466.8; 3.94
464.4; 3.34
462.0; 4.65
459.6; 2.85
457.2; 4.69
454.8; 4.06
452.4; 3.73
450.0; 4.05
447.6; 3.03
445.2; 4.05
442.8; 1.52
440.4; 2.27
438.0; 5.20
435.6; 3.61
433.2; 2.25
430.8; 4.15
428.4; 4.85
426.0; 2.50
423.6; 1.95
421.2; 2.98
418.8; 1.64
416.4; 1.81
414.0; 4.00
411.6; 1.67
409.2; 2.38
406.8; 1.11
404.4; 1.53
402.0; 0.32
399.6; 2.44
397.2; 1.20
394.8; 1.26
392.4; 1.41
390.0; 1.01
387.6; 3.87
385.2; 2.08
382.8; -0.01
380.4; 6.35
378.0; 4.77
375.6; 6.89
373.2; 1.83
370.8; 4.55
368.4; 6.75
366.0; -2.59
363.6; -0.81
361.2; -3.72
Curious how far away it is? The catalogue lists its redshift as 0.400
